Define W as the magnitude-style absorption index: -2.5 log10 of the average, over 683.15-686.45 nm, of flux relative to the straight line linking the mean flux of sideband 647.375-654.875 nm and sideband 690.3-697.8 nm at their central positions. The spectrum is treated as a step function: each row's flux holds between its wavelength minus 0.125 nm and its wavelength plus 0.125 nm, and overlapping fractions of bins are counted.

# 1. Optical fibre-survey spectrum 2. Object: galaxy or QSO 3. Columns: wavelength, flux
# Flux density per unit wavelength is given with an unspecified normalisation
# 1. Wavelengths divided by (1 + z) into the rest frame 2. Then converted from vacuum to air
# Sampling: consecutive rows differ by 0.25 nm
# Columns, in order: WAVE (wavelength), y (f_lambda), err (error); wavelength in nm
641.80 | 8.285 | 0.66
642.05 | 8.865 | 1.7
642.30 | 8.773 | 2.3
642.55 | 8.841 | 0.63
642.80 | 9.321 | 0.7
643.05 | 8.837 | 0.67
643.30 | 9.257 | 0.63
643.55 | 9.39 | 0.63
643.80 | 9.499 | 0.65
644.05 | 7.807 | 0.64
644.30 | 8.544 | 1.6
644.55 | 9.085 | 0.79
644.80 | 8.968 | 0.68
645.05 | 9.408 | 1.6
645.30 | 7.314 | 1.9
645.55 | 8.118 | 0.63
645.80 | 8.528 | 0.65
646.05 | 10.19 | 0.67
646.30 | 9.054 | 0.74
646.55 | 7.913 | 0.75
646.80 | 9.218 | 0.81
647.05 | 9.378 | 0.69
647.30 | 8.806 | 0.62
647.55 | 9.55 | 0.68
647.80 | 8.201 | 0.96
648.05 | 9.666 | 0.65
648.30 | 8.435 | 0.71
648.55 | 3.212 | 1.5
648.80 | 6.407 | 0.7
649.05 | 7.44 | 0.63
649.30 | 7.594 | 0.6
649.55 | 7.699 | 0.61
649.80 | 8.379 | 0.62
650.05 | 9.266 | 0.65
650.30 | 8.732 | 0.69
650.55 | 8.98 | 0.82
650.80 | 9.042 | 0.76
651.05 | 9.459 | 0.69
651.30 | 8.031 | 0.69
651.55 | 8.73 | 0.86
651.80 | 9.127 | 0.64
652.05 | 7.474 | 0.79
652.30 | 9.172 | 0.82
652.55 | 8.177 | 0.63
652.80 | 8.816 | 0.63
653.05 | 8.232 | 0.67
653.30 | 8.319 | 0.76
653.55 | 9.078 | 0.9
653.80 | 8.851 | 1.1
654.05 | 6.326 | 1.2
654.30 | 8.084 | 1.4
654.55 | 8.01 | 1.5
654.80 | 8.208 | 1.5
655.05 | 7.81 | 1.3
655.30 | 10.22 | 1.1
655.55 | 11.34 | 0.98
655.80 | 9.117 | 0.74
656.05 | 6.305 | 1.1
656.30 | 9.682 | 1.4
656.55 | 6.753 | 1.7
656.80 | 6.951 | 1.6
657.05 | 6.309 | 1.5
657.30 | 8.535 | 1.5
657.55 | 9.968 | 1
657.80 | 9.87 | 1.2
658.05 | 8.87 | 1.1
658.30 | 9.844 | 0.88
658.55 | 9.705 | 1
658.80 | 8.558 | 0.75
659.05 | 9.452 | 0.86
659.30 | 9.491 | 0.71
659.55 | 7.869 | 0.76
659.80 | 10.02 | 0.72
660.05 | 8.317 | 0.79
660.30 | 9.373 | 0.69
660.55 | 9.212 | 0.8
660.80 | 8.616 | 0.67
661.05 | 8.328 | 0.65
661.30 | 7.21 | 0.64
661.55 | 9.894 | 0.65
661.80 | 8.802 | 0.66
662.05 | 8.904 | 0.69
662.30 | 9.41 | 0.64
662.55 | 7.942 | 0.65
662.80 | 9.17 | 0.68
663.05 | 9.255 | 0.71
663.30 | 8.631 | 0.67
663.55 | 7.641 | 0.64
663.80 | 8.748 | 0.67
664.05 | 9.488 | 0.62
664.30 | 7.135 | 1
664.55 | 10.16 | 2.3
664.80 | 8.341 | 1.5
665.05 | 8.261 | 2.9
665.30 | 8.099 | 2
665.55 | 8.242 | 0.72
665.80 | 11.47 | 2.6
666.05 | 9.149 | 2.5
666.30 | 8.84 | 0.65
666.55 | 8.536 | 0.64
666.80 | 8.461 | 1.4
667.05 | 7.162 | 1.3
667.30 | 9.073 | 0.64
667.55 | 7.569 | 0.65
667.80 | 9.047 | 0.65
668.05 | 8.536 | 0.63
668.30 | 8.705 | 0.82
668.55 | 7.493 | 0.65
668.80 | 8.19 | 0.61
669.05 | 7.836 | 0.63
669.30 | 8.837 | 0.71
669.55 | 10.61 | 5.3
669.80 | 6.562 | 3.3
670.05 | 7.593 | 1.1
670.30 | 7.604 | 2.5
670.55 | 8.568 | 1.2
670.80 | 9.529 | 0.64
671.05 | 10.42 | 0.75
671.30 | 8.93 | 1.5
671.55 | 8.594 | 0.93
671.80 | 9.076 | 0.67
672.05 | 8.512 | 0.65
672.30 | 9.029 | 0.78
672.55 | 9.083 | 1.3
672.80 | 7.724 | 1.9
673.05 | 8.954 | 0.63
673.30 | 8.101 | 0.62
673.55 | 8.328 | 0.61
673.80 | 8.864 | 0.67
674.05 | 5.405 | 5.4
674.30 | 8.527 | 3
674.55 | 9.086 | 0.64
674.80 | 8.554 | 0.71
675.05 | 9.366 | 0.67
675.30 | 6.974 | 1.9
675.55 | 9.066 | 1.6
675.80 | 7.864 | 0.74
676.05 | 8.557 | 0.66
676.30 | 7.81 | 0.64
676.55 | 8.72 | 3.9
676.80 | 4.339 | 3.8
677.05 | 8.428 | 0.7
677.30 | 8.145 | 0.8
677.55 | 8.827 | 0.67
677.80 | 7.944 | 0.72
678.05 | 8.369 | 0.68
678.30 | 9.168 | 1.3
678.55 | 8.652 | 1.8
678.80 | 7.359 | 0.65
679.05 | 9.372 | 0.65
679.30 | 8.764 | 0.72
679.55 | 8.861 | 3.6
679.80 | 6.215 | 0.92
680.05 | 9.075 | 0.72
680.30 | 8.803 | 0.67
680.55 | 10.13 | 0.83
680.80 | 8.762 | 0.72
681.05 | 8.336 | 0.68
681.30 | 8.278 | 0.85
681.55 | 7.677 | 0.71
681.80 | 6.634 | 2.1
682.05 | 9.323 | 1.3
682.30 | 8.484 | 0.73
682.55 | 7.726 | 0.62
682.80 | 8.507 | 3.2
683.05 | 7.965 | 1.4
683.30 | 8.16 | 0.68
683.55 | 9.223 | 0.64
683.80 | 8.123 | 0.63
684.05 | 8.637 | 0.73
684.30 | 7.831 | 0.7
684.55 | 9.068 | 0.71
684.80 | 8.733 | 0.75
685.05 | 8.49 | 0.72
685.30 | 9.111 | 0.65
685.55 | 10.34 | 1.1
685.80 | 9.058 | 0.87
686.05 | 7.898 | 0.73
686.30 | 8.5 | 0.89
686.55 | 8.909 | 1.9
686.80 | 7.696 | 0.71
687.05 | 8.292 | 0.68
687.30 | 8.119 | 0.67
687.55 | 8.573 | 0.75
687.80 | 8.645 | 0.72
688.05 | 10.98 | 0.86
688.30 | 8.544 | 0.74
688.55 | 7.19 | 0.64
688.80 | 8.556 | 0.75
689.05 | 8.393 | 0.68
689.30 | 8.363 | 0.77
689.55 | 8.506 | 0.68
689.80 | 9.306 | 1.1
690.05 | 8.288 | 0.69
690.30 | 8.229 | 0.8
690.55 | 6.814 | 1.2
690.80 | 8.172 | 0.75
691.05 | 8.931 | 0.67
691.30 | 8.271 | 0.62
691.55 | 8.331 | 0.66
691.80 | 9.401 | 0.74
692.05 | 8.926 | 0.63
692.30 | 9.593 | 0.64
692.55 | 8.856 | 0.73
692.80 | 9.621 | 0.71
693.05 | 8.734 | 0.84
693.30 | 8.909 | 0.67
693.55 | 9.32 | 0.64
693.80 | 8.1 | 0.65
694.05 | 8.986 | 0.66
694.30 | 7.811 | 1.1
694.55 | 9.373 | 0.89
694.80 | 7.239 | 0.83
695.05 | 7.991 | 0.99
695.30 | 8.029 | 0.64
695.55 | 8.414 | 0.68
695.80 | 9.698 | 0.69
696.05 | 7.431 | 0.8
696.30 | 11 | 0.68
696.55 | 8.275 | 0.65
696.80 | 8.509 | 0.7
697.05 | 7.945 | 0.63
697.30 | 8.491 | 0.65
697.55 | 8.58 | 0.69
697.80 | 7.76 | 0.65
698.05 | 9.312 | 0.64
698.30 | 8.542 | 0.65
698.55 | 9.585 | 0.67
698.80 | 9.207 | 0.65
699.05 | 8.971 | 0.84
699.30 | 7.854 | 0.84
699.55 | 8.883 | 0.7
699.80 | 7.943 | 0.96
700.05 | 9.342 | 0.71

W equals -0.02 mag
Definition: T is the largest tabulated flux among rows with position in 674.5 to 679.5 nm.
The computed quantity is 9.372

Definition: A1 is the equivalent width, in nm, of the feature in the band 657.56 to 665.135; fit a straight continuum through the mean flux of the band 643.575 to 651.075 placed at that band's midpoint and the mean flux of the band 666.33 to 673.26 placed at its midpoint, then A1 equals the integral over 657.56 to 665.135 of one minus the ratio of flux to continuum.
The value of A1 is -0.358 nm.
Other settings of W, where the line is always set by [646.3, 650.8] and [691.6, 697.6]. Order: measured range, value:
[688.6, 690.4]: 0.02 mag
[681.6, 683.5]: 0.06 mag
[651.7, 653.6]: -0.03 mag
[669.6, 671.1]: 0.01 mag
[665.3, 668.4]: -0.04 mag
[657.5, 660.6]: -0.11 mag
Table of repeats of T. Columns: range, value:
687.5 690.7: 10.98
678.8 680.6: 10.13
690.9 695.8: 9.698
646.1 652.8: 9.666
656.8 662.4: 10.02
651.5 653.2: 9.172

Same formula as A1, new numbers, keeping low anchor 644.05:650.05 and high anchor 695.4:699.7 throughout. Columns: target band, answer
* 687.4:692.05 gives 0.07 nm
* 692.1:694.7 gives -0.07 nm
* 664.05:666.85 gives -0.12 nm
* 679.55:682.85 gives 0.10 nm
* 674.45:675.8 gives 0.00 nm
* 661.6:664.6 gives -0.11 nm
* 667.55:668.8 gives 0.02 nm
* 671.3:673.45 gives -0.03 nm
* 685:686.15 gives -0.05 nm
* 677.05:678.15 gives 0.03 nm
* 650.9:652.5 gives -0.06 nm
